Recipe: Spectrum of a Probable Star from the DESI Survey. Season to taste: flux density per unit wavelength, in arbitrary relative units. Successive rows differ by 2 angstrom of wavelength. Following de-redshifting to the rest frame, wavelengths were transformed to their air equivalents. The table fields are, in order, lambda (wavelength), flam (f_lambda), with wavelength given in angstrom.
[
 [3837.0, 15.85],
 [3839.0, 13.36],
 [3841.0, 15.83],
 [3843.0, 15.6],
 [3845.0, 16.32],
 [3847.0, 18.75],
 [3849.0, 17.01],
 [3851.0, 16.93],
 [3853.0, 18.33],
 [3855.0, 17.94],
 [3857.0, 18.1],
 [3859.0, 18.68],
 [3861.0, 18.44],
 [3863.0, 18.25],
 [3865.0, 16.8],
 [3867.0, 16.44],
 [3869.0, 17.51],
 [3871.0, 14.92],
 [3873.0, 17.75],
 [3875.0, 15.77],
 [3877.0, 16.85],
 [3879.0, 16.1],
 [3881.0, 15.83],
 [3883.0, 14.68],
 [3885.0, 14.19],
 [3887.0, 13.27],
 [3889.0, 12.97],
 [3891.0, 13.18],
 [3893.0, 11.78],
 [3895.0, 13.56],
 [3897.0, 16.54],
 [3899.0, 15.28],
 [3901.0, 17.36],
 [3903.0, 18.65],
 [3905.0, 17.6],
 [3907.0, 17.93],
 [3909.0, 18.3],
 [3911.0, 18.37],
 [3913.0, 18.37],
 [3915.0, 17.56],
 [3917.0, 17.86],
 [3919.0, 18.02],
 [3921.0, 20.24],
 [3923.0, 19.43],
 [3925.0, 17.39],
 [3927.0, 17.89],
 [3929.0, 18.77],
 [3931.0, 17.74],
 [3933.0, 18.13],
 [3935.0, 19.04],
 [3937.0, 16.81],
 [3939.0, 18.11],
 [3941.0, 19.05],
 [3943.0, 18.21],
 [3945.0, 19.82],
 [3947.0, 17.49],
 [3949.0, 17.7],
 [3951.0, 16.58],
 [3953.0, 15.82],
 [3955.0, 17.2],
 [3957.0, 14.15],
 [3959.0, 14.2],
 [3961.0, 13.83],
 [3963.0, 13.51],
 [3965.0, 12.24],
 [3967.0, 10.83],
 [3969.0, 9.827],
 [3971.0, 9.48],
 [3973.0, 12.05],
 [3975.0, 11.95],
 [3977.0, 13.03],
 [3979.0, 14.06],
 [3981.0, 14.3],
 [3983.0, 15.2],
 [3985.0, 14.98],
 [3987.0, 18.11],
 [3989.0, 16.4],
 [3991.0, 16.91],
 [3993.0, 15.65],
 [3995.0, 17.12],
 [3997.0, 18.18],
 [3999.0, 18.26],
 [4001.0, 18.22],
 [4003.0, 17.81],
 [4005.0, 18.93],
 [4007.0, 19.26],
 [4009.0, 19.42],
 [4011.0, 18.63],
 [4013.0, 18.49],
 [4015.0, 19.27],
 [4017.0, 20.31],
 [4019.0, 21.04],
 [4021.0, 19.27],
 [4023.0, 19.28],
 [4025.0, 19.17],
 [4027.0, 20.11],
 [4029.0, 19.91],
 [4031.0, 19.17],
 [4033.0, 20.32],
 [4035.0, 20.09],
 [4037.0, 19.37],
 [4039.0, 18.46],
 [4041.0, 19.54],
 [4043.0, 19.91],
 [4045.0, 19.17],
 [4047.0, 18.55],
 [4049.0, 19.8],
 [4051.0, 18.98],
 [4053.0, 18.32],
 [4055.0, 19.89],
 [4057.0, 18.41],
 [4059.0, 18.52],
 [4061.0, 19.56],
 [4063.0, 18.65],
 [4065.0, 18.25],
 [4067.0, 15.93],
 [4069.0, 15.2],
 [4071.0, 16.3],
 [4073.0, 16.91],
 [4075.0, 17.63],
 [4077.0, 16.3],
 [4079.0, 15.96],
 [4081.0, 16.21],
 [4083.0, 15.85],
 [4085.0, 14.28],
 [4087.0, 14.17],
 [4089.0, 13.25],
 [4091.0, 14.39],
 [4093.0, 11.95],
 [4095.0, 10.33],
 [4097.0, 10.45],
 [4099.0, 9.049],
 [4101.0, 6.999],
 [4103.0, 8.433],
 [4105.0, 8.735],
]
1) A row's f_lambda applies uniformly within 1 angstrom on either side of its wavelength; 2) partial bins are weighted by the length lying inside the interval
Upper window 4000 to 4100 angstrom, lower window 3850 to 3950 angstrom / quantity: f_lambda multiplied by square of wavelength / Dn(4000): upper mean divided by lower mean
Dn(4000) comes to 1.10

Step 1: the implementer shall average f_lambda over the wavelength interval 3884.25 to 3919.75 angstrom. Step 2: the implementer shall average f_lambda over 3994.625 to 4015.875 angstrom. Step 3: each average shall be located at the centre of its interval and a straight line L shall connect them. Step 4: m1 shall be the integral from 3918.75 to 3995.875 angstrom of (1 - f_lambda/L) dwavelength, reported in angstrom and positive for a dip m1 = 6.5 angstrom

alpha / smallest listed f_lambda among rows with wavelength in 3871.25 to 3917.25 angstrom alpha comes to 11.78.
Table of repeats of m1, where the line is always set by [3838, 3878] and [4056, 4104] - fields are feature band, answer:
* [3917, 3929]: -1.6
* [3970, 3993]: 2.1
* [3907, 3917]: -1.0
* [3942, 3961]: -0.7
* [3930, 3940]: -1.1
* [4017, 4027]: -2.9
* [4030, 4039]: -2.6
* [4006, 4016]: -2.3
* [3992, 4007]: -2.2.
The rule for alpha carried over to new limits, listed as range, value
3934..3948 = 16.81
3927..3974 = 9.48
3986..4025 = 15.65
